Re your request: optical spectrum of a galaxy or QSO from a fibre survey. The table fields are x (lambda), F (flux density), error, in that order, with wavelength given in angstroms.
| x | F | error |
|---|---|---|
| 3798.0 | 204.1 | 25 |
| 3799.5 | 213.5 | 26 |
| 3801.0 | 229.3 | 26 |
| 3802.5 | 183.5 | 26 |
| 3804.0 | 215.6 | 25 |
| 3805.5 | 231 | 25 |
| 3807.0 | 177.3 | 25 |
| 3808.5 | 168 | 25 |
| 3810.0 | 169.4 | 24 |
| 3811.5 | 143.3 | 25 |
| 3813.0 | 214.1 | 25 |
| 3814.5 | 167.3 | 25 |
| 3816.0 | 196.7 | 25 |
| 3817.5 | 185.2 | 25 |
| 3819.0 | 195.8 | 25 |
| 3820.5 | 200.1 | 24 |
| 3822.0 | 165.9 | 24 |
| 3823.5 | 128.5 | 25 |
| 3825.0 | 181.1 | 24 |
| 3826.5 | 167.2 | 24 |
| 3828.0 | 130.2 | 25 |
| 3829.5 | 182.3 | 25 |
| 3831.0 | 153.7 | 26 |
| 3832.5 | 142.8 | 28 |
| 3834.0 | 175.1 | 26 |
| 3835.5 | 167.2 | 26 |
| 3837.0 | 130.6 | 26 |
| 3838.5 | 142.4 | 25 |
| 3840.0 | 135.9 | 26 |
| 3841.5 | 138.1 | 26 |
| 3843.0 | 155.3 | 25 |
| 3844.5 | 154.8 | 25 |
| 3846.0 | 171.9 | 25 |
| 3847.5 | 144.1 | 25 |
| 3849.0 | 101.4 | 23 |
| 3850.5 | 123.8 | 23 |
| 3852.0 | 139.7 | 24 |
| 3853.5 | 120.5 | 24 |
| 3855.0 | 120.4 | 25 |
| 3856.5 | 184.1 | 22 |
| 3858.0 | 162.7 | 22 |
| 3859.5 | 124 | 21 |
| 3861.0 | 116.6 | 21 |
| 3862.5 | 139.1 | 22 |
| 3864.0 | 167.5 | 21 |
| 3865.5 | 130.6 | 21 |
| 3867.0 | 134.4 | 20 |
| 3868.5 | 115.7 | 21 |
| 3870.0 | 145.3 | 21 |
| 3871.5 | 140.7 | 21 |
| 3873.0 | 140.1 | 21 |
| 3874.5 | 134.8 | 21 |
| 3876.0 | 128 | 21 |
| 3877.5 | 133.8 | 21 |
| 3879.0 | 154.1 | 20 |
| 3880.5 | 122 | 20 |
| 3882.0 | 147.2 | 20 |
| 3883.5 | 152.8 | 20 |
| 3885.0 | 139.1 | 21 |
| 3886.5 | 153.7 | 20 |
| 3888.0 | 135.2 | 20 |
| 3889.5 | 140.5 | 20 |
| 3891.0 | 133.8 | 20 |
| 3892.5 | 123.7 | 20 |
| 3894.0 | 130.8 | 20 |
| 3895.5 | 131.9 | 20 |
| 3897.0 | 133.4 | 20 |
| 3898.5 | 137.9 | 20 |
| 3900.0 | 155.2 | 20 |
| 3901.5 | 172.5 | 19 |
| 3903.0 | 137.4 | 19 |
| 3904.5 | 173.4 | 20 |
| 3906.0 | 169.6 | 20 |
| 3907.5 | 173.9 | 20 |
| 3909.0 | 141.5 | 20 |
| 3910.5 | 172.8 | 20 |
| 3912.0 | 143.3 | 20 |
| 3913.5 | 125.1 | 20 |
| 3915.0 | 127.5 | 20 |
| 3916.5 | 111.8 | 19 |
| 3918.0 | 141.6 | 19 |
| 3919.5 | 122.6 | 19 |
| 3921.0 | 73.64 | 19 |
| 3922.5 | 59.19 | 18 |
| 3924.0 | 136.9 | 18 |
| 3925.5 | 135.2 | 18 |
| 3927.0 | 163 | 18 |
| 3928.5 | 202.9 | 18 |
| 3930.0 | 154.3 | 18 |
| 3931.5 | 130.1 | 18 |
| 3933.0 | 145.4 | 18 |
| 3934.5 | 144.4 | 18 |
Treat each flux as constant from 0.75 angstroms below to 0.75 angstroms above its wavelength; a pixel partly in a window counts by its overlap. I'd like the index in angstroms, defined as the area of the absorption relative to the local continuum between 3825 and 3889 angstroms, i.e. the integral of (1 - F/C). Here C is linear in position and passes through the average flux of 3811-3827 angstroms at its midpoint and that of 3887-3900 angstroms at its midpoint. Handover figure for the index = 5.0 angstroms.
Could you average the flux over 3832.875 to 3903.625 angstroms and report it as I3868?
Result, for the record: 141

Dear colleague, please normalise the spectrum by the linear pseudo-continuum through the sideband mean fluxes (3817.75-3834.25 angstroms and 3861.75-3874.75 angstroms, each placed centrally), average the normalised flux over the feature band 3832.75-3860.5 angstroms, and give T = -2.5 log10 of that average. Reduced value 0.07 mag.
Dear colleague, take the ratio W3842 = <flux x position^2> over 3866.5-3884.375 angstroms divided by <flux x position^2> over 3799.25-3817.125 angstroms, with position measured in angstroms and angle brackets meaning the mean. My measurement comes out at 0.7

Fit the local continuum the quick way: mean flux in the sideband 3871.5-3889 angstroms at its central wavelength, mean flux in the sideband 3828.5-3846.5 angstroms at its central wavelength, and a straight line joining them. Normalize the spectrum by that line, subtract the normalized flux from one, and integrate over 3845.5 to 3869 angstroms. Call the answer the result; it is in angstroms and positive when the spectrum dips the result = 1.6 angstroms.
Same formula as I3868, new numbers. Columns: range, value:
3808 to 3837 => 169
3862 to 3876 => 138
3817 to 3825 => 175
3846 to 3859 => 139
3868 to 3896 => 137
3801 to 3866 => 160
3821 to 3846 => 154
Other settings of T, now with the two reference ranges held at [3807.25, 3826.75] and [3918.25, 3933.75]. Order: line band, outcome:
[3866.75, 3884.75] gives 0.112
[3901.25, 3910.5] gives -0.152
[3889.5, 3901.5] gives 0.052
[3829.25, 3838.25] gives 0.086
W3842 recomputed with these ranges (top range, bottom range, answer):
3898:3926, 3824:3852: 0.96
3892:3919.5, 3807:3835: 0.88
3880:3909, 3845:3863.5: 1.08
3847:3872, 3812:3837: 0.81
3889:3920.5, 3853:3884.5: 1.04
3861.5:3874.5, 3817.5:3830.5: 0.84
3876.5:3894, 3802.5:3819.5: 0.77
